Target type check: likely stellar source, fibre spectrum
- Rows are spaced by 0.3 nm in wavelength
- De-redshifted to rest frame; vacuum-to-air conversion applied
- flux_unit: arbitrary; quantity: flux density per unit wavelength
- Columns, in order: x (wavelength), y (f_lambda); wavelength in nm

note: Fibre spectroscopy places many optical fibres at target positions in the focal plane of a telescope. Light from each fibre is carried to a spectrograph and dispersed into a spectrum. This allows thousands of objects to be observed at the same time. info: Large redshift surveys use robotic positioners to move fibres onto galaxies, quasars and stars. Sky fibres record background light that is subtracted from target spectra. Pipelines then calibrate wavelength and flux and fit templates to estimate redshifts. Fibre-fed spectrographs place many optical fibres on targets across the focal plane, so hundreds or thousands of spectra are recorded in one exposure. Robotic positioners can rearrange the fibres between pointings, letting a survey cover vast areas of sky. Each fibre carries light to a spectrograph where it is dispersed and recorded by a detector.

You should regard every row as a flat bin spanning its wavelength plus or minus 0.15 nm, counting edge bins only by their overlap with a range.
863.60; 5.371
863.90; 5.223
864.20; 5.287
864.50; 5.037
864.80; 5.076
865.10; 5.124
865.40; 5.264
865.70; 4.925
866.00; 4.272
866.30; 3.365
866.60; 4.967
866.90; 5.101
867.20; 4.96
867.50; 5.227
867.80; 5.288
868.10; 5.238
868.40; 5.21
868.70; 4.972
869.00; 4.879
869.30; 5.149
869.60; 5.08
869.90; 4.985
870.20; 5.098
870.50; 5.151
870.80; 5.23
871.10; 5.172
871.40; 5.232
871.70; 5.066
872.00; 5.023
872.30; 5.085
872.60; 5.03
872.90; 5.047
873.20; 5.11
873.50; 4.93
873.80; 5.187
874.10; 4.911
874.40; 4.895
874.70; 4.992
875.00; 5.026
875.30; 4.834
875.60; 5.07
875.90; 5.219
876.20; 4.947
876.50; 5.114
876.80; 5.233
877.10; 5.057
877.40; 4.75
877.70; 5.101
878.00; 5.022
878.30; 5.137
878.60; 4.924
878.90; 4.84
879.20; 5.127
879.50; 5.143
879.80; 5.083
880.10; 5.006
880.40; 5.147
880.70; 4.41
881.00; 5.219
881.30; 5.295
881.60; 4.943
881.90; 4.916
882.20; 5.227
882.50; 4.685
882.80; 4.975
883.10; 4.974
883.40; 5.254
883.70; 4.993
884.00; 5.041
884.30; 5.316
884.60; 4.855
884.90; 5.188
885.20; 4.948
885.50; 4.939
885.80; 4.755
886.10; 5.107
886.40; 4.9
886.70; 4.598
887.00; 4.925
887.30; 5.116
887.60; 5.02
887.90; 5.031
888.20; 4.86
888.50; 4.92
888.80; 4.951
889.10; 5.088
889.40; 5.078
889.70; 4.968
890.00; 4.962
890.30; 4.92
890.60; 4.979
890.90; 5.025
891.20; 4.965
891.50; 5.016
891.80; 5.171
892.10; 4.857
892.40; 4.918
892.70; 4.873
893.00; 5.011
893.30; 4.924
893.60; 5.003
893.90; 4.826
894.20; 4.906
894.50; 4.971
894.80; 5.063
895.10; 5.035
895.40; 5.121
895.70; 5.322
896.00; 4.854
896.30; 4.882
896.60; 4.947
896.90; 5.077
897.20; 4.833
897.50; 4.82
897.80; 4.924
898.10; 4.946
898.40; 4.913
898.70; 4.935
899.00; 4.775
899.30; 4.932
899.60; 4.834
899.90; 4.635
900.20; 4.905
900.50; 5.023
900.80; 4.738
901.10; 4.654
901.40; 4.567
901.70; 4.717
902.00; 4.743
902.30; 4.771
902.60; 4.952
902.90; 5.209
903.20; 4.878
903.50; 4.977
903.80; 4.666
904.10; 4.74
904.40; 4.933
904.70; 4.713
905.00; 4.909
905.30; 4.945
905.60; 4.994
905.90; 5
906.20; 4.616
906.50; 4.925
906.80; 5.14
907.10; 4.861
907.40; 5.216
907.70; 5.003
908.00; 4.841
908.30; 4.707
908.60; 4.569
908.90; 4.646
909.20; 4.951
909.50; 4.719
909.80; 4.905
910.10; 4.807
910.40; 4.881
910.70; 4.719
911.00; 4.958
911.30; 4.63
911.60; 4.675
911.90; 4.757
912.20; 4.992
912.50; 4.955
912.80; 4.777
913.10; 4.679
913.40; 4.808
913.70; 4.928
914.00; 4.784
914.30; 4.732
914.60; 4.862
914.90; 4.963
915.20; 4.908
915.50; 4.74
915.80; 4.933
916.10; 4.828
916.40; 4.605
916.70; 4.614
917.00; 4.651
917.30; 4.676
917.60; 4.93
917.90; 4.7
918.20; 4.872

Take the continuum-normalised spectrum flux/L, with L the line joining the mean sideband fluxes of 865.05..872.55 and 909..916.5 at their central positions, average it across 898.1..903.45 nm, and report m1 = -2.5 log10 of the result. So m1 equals 0.01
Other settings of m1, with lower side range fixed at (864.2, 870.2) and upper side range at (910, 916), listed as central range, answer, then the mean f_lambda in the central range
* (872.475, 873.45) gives -0.02 mag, 5.05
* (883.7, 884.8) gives -0.03 mag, 5.07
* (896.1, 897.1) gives -0.02 mag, 4.96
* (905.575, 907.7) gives -0.03 mag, 4.97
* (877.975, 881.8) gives -0.02 mag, 5.02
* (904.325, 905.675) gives -0.01 mag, 4.89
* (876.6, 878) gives -0.02 mag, 5.04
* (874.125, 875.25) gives 0.00 mag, 4.95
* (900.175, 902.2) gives 0.02 mag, 4.76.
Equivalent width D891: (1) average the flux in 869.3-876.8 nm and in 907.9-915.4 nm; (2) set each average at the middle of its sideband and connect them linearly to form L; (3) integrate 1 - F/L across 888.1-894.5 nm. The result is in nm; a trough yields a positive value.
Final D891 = -0.03 nm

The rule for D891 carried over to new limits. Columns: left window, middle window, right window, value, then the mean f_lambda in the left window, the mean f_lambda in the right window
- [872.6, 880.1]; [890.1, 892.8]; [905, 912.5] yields -0.01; 5.03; 4.86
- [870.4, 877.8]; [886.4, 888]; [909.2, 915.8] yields 0.01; 5.06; 4.82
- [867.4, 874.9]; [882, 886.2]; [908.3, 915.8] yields -0.02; 5.09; 4.81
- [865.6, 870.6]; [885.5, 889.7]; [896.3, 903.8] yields -0.05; 4.93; 4.86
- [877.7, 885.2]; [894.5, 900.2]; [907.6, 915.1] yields -0.03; 5.03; 4.81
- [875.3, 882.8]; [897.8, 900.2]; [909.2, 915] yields 0.02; 5.02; 4.82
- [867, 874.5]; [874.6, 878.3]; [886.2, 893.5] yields 0.01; 5.09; 4.96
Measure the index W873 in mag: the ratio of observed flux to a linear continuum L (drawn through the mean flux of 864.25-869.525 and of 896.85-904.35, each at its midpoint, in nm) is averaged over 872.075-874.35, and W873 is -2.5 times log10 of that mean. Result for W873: -0.022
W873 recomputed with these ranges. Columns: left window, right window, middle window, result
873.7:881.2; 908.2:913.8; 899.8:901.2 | 0.01 mag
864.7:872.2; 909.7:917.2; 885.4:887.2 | 0.01 mag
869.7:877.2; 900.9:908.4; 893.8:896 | -0.02 mag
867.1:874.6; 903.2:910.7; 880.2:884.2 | 0.00 mag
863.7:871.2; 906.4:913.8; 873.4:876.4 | 0.00 mag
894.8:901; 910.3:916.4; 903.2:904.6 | 0.01 mag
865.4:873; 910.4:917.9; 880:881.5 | -0.02 mag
